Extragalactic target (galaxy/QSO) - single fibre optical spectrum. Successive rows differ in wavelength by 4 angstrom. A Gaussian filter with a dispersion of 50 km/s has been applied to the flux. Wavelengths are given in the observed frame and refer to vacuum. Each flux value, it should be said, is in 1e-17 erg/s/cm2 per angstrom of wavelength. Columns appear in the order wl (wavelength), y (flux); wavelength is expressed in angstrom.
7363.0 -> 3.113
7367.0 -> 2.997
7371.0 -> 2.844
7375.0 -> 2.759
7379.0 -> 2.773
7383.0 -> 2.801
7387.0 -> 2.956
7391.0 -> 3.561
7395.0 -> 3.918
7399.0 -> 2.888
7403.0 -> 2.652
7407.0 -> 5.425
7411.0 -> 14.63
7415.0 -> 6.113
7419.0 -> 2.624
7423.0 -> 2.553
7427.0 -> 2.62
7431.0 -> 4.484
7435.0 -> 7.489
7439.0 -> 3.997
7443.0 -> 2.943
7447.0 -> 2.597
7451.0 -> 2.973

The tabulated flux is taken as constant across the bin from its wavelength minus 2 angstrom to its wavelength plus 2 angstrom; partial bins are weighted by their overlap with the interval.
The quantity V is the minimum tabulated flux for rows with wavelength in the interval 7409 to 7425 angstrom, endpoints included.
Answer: 2.553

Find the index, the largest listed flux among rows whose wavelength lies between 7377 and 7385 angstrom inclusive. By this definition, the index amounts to 2.801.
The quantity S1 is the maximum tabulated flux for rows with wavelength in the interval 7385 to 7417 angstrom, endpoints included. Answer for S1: 14.63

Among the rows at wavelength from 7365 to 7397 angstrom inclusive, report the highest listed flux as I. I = 3.918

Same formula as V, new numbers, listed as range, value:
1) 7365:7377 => 2.759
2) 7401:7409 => 2.652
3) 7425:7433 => 2.62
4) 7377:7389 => 2.773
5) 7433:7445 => 2.943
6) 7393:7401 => 2.888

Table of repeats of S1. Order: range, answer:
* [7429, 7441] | 7.489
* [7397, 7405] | 2.888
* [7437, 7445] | 3.997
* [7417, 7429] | 2.624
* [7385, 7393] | 3.561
